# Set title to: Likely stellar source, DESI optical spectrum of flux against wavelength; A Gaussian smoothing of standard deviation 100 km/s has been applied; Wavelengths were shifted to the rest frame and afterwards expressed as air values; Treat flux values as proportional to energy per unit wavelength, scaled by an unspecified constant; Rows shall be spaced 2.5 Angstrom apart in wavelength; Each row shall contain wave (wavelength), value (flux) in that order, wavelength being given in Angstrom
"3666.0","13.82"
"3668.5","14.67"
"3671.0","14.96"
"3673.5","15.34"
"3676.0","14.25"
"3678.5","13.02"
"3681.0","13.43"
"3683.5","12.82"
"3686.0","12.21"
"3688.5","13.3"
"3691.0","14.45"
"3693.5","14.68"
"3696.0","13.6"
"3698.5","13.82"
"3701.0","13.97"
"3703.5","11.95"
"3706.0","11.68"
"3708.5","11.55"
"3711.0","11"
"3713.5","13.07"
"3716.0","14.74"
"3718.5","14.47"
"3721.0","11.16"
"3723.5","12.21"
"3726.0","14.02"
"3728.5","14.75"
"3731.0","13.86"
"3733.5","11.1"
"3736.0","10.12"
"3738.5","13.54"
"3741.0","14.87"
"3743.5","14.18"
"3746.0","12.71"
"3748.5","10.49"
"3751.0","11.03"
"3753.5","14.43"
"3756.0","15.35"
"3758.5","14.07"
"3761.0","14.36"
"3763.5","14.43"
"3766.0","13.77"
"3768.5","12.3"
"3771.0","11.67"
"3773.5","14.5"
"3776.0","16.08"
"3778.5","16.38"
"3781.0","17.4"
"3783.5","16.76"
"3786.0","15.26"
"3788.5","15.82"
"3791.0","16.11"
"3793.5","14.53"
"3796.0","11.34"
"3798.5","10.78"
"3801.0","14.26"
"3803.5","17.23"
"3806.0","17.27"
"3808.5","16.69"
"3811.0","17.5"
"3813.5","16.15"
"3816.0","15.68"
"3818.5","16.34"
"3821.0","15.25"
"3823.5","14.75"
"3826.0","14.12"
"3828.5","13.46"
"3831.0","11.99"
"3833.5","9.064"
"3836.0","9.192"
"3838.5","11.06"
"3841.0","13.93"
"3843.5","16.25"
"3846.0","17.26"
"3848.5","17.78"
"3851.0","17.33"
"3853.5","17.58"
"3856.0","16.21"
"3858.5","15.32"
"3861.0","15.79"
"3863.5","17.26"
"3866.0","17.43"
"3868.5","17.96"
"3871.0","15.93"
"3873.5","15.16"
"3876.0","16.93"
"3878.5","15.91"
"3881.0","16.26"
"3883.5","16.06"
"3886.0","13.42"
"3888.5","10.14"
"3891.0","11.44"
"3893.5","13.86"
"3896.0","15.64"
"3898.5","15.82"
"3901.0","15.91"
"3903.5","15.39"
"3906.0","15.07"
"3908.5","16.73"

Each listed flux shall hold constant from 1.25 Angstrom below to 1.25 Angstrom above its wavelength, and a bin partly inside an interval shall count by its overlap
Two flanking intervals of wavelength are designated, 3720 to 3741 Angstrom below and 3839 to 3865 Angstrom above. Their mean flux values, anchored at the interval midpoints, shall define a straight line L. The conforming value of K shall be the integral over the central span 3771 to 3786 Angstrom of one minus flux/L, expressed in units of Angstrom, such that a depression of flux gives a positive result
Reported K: -1.7 Angstrom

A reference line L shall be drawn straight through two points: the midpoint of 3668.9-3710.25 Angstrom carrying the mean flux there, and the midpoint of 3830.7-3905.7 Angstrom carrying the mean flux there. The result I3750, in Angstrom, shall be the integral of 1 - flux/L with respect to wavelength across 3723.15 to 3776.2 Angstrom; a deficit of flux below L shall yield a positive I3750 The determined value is 2.5 Angstrom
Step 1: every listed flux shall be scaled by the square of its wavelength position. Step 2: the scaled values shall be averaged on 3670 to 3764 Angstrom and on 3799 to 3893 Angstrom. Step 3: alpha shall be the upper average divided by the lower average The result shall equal 1.22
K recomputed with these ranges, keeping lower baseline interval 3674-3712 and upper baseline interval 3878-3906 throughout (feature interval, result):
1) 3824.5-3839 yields 2.6 Angstrom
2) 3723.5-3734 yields -0.1 Angstrom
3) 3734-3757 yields 1.0 Angstrom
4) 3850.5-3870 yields -3.5 Angstrom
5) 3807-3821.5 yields -2.5 Angstrom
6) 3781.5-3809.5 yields -2.6 Angstrom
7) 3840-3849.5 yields -1.4 Angstrom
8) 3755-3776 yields -0.5 Angstrom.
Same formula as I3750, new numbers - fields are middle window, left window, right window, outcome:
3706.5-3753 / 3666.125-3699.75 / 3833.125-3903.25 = 4.8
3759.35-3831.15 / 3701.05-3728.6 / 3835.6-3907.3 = -4.4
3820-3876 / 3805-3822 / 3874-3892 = 1.1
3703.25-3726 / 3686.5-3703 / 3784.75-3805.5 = 2.3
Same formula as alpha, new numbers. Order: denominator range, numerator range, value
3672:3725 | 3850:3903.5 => 1.30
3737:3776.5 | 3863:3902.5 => 1.21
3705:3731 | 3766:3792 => 1.21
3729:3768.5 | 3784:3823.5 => 1.20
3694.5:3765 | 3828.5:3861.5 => 1.17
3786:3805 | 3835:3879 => 1.14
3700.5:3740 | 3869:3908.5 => 1.29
